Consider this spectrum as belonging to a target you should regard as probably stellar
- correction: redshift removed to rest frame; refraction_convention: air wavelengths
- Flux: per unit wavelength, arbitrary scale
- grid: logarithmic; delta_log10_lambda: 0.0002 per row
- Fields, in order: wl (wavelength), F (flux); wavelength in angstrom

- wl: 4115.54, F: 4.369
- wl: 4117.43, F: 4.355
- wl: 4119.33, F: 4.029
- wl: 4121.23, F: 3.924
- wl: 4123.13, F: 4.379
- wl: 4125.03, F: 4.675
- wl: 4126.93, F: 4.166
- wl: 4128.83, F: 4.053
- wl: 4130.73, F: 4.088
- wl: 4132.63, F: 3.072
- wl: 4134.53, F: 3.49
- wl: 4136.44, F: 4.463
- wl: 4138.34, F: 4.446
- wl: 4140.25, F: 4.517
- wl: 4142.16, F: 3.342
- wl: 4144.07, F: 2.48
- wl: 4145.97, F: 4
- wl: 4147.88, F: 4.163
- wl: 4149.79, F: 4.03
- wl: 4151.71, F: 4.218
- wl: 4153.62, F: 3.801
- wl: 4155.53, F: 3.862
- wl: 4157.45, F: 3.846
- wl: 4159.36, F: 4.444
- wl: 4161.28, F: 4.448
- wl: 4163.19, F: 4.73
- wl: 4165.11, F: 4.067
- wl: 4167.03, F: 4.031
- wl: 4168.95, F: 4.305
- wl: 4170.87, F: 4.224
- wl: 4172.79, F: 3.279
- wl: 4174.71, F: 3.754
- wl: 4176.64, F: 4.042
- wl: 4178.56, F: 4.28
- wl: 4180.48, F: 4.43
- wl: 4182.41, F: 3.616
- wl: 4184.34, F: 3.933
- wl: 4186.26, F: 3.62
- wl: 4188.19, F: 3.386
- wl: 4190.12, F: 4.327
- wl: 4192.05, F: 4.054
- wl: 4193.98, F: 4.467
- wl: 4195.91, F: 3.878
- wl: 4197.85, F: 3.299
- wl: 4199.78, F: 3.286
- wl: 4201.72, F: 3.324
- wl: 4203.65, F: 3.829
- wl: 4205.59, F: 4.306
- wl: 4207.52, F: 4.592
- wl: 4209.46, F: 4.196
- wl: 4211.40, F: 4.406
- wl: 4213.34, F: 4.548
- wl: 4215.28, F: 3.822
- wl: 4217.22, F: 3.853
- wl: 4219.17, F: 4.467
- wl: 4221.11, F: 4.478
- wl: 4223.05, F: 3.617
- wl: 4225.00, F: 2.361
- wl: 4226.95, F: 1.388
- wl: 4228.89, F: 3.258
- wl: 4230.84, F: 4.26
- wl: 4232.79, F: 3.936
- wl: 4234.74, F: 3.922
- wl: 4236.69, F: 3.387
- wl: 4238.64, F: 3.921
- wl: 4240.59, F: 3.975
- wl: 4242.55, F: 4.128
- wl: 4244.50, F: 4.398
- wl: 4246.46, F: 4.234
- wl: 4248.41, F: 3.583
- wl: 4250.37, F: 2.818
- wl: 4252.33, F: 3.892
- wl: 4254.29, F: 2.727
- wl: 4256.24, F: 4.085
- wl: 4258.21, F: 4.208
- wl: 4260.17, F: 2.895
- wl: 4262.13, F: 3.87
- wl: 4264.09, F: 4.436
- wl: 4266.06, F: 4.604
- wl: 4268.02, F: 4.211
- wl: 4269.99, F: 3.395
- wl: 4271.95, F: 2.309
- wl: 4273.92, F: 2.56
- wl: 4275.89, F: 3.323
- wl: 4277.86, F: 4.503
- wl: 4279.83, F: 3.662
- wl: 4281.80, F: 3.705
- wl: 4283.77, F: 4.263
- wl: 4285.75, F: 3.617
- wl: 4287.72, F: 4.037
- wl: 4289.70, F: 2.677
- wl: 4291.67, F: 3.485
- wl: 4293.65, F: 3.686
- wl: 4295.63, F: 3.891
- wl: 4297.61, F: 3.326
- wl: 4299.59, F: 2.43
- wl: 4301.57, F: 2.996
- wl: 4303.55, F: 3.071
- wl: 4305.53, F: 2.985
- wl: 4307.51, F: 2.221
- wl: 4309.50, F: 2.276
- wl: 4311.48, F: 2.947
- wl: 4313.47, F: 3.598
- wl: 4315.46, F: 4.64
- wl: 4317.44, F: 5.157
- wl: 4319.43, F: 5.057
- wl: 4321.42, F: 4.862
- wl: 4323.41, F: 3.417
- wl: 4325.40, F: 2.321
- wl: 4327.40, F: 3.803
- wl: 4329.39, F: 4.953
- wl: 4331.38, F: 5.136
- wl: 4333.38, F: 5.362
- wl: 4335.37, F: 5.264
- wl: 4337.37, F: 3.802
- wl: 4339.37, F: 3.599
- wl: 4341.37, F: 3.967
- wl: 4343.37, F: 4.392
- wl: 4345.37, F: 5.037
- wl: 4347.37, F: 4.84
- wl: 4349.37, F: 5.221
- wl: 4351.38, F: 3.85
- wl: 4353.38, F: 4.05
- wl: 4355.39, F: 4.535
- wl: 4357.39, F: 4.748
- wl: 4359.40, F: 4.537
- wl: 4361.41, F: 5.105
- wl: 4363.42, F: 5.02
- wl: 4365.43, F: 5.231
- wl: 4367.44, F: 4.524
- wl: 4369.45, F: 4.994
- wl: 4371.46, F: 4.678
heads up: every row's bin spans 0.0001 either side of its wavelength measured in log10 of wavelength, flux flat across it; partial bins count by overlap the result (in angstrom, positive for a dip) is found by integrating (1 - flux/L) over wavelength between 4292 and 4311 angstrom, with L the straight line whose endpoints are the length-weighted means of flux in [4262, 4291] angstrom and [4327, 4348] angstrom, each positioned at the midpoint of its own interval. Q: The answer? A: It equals 4.84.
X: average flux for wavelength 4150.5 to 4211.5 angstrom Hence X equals 4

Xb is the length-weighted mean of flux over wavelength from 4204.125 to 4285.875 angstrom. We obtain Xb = 3.77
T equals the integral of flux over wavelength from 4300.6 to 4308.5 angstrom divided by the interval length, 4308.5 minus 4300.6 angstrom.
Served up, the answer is 2.82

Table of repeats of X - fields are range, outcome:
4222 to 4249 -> 3.6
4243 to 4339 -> 3.73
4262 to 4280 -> 3.68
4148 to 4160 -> 4.03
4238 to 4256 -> 3.75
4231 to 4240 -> 3.84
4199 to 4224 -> 4.06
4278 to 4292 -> 3.7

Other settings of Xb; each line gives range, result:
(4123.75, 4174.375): 4.01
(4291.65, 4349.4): 3.91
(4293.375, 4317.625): 3.25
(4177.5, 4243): 3.84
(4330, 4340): 4.68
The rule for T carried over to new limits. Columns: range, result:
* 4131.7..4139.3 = 3.87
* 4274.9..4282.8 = 3.8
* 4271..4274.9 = 2.43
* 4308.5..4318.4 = 3.72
